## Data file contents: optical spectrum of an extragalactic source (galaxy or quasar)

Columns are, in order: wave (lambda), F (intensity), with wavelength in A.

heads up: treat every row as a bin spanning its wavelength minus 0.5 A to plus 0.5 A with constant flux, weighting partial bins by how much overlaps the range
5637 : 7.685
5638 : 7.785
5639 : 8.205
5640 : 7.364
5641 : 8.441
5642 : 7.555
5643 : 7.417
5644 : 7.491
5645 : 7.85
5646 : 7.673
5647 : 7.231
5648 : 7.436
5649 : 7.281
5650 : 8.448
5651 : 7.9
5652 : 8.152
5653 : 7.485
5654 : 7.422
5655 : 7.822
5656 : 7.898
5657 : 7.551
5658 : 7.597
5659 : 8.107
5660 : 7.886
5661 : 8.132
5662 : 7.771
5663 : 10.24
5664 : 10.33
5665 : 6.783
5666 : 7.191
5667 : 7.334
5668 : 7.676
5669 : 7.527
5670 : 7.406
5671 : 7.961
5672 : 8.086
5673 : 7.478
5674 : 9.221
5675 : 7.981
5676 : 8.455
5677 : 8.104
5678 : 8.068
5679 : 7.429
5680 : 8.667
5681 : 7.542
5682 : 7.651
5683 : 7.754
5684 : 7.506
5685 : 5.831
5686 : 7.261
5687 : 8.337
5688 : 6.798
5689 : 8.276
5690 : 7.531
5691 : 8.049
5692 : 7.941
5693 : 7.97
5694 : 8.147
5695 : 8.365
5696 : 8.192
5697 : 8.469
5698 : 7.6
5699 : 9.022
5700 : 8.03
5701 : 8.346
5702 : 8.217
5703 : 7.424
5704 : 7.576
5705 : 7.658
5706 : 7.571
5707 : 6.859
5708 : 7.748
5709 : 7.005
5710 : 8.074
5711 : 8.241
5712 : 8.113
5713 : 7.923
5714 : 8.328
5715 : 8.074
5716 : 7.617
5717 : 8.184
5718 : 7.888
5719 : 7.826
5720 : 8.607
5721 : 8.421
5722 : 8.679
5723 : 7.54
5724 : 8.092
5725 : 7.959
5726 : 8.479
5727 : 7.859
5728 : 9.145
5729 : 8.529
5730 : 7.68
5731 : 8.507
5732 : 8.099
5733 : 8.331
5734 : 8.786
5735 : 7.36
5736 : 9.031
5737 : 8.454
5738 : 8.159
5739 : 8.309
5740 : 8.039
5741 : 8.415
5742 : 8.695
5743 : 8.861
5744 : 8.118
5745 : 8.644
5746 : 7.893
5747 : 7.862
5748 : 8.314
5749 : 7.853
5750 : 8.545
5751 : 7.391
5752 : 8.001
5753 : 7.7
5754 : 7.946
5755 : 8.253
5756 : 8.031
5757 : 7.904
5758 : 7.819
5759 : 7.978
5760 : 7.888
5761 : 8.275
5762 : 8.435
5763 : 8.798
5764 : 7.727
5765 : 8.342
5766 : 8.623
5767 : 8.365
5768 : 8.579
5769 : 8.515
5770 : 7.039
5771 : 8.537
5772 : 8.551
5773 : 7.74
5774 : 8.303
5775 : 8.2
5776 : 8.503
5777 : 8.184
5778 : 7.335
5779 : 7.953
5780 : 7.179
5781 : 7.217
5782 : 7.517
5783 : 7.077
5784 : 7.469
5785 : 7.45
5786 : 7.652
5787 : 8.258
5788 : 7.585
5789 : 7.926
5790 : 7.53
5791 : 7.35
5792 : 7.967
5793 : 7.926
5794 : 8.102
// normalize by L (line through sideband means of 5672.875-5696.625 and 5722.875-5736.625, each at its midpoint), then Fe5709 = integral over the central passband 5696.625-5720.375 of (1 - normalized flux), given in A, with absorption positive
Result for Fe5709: 0.4 A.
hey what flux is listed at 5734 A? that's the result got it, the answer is 8.786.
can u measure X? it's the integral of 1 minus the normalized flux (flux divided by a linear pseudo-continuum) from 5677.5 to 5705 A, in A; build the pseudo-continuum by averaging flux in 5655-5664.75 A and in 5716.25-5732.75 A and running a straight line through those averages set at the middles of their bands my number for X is 1.4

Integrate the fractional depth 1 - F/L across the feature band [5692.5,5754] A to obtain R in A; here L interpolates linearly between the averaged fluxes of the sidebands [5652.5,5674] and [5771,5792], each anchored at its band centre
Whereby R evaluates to -2.1 A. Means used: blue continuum 7.92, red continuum 7.77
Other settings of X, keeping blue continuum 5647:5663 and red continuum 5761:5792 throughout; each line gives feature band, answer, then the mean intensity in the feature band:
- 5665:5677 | 0.1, 7.81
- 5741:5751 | -0.4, 8.27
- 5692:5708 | -0.1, 7.96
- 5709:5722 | -0.3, 8.09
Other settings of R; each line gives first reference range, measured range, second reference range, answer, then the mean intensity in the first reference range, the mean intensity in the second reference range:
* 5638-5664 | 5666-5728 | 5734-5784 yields 0.6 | 7.9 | 8.09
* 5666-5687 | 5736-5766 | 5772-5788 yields -1.7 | 7.75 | 7.76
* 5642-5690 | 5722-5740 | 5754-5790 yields -0.8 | 7.81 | 7.97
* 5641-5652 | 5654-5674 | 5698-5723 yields -0.5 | 7.69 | 7.96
